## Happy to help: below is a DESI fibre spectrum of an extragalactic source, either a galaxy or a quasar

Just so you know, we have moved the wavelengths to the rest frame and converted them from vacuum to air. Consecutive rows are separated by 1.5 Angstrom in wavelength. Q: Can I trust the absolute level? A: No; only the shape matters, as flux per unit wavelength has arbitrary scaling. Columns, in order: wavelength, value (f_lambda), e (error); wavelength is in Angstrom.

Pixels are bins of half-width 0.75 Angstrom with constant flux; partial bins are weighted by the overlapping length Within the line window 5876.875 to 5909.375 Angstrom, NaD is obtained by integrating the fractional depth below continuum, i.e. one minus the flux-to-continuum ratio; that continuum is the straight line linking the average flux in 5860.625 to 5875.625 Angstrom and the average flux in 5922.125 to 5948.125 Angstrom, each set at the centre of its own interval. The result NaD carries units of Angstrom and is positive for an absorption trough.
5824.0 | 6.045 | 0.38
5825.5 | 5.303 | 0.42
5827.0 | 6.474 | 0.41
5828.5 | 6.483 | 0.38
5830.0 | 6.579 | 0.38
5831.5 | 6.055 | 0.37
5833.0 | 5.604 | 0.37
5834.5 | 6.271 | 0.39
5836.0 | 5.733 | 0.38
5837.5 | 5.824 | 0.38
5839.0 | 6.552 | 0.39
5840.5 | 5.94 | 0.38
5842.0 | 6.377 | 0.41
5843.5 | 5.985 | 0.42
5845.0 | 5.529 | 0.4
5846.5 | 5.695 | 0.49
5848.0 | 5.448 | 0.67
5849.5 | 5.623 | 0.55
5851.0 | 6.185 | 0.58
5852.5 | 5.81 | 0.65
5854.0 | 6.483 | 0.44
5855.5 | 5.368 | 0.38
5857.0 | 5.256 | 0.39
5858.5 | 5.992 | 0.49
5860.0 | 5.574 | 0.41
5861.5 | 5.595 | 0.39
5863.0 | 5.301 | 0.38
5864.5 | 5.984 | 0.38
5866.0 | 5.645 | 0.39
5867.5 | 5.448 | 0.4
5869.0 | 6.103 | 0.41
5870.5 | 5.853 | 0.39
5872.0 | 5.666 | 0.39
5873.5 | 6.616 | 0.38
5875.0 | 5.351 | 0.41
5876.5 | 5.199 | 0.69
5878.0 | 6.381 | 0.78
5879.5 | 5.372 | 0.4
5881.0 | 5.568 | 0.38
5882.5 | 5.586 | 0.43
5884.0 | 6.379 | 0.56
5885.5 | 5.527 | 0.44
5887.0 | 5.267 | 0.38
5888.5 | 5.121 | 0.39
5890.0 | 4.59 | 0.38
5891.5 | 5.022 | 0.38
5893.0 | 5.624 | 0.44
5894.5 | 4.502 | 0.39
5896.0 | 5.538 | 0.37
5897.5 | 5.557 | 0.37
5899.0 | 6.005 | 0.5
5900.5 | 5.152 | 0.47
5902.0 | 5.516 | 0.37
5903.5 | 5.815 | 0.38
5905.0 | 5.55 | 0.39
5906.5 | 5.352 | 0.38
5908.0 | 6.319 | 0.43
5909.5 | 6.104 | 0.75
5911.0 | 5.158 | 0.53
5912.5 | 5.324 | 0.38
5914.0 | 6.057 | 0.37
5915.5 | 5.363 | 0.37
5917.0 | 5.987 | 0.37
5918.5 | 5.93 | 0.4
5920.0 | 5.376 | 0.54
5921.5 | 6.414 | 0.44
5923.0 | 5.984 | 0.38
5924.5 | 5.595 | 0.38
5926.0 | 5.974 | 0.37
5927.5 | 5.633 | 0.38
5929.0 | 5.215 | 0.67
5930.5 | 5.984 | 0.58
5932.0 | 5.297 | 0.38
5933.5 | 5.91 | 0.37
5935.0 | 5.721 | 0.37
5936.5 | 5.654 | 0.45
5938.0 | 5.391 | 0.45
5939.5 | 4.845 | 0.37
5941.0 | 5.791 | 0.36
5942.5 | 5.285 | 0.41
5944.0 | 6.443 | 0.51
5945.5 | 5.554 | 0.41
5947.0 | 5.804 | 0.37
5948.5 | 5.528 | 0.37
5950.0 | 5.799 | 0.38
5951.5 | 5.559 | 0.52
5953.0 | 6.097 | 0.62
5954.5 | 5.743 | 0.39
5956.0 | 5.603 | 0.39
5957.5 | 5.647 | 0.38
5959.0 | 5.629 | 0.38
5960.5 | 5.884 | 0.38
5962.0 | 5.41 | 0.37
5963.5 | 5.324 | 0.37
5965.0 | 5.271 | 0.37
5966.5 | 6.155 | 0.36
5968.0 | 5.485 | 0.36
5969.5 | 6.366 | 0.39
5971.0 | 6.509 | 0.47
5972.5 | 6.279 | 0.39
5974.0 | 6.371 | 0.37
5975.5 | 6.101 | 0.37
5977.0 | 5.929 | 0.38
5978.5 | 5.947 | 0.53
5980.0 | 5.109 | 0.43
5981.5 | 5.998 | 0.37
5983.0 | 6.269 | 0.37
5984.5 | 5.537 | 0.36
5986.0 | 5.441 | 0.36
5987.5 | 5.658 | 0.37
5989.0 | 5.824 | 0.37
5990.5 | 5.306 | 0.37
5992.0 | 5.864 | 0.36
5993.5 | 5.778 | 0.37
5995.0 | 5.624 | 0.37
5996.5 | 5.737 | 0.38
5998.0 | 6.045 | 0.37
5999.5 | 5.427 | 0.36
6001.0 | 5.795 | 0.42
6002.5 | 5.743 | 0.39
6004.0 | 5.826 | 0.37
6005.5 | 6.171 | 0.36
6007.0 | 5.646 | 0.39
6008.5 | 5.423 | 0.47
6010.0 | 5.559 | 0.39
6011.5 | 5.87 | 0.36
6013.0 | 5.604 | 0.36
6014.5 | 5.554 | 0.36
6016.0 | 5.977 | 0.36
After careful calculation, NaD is 1.1 Angstrom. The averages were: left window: 5.76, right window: 5.65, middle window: 5.52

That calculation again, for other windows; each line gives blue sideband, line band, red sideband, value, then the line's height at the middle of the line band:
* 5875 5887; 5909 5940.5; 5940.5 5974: 0.4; 5.74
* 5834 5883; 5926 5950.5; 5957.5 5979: 1.0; 5.87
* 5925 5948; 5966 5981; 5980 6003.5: -0.9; 5.69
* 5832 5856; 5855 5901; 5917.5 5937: 2.3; 5.84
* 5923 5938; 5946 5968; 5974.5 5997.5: 0.2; 5.71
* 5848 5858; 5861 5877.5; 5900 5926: 0.1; 5.75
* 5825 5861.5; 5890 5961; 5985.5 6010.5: 2.1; 5.8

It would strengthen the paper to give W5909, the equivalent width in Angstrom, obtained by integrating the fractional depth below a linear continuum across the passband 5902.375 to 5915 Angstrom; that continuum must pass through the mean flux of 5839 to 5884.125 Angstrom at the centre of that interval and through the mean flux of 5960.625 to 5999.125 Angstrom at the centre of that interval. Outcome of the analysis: 0.21 Angstrom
